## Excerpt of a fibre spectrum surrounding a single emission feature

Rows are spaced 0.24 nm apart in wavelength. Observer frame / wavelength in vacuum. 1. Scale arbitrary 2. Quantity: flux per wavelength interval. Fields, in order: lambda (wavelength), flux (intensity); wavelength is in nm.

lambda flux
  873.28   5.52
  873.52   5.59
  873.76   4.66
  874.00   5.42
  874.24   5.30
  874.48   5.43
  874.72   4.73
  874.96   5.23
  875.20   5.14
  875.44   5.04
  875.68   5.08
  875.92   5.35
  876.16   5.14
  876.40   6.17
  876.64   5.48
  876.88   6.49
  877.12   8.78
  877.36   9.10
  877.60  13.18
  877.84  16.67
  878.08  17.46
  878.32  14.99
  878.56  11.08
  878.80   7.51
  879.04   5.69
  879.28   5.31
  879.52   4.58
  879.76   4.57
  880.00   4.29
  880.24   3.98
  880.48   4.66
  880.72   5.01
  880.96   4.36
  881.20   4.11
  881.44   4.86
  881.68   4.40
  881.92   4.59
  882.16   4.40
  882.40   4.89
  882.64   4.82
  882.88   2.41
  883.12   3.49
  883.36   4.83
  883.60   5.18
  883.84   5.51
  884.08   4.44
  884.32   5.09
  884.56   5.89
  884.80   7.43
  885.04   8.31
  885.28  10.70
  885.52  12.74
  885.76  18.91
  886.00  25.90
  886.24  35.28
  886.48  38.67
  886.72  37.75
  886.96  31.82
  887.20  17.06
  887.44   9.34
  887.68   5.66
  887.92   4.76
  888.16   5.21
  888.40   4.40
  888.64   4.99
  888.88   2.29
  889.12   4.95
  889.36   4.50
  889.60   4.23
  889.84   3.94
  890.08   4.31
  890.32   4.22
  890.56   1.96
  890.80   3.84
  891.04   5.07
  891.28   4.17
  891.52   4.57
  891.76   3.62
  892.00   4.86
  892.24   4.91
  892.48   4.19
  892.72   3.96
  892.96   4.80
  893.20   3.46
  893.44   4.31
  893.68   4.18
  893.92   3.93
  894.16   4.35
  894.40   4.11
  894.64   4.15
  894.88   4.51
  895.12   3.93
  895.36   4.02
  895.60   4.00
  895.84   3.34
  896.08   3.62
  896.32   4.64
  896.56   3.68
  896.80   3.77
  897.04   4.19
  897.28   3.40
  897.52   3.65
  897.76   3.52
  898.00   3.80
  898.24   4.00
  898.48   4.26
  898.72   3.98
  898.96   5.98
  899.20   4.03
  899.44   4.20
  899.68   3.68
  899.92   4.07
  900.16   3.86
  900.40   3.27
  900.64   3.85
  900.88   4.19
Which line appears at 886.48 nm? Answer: [O III] 5007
